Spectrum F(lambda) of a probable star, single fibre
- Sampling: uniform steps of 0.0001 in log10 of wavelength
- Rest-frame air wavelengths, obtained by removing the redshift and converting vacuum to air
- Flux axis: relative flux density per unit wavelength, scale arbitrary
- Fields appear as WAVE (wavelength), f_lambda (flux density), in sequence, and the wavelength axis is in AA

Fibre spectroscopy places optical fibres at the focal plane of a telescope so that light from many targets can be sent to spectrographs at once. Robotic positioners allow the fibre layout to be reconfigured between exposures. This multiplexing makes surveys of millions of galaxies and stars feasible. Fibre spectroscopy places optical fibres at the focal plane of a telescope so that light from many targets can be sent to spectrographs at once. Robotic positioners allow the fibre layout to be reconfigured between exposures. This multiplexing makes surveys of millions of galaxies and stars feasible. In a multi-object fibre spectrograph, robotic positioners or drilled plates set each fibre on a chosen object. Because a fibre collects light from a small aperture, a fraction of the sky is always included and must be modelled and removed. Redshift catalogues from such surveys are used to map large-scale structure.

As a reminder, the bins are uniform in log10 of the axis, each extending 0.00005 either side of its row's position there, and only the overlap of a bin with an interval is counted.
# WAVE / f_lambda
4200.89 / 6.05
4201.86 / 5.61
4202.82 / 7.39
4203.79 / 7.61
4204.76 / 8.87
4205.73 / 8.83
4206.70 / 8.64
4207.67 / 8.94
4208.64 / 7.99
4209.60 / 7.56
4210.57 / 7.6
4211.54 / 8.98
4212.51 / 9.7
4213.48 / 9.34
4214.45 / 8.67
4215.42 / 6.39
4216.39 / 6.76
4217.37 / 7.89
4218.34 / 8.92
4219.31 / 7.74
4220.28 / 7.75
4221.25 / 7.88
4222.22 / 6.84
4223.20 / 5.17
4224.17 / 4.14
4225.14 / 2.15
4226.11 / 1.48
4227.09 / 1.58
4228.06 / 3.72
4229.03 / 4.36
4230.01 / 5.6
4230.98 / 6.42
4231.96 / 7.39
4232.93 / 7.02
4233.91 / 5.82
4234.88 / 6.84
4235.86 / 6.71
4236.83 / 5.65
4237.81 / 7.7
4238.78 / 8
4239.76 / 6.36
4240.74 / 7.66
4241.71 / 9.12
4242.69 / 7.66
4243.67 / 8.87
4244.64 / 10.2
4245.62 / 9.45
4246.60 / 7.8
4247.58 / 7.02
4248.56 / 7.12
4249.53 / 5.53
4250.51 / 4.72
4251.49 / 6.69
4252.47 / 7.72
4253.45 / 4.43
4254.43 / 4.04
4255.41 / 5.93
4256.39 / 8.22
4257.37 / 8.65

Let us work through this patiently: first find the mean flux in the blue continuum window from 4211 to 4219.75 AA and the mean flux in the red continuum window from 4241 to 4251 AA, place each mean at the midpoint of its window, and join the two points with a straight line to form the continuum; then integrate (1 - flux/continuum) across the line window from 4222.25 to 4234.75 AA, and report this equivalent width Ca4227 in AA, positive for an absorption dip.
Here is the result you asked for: 5.1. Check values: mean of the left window 8.26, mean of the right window 7.75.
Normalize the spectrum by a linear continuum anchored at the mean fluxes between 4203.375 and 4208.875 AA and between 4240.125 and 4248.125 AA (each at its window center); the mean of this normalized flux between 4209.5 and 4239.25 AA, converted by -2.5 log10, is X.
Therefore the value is 0.29 mag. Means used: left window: 8.5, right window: 8.43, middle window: 6.49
